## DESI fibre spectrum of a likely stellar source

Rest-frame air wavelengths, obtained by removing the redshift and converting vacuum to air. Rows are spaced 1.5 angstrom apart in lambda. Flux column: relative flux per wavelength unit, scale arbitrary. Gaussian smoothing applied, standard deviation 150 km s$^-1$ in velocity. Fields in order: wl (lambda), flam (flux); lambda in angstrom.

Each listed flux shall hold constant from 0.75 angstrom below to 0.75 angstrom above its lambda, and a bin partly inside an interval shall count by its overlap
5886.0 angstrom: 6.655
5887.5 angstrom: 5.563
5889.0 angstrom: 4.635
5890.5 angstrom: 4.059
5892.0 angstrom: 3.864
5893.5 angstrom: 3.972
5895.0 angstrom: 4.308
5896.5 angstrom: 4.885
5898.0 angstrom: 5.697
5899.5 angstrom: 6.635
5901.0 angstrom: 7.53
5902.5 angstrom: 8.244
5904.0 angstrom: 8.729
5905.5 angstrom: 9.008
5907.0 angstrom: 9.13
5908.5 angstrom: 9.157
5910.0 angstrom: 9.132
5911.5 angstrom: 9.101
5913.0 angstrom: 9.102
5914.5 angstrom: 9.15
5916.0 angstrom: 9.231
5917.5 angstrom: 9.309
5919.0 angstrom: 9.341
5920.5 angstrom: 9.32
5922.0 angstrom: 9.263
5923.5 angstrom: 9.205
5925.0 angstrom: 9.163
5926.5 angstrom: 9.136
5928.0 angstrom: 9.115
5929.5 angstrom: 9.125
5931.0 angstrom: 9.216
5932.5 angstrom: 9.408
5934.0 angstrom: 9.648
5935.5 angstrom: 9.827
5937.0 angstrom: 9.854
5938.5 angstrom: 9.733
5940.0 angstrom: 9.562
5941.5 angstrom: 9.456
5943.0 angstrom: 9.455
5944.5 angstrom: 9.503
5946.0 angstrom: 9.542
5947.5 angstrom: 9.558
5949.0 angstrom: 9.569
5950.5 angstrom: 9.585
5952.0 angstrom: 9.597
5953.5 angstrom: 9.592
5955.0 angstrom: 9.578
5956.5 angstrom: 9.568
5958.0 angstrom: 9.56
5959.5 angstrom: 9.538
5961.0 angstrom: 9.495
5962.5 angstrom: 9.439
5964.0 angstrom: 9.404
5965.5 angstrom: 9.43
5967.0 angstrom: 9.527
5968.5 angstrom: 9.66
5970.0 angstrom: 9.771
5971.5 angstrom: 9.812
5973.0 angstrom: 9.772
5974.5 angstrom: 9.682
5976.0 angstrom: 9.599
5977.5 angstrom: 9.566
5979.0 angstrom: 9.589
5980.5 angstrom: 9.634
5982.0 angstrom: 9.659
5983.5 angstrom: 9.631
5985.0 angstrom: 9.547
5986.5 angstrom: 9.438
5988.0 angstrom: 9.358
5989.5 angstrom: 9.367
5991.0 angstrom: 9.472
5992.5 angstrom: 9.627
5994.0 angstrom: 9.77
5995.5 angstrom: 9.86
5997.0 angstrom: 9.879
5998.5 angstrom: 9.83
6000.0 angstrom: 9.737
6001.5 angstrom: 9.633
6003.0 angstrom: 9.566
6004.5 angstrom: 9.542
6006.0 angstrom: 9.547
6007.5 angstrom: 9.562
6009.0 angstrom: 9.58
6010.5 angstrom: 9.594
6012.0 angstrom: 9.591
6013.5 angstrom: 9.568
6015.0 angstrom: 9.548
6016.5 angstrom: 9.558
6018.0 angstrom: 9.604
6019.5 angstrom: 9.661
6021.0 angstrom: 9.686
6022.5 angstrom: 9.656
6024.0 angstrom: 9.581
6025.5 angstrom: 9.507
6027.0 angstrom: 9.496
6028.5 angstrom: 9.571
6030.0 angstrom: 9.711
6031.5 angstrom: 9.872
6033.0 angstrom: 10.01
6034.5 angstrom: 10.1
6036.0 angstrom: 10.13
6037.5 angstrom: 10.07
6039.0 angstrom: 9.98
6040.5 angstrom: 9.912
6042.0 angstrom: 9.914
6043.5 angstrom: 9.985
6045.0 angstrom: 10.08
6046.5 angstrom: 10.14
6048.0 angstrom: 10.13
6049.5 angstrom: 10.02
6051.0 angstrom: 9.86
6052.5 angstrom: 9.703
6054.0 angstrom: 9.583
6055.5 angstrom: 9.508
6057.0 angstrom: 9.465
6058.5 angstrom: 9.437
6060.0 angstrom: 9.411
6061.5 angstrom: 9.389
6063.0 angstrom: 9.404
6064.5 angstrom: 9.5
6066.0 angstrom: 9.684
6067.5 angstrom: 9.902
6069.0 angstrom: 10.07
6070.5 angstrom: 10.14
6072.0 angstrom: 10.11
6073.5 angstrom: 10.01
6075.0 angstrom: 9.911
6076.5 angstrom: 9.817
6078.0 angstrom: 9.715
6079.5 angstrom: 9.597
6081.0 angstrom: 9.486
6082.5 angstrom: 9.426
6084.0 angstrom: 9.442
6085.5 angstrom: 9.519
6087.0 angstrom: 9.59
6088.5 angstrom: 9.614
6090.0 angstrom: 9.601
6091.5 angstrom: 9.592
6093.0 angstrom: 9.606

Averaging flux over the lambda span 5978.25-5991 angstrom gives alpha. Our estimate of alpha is 9.52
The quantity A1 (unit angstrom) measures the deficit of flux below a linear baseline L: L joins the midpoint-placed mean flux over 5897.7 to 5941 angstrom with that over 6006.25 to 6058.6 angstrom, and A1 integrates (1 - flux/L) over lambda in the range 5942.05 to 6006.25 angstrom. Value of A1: -1.5 angstrom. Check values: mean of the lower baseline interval 9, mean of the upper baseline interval 9.76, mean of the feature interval 9.59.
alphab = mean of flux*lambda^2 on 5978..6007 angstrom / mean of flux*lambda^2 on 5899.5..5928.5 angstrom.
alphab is 1.10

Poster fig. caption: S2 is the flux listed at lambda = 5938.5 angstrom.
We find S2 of 9.733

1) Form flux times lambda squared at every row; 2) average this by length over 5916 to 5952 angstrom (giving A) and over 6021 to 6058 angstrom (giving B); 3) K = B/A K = 1.1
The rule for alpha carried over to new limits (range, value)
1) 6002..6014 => 9.57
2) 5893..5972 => 8.95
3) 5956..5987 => 9.59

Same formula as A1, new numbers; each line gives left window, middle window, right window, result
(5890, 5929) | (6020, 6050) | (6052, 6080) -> -1.7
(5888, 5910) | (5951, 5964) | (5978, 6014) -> -1.8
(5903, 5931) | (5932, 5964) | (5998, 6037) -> -0.9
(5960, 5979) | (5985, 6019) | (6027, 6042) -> 0.5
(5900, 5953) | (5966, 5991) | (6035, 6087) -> -0.4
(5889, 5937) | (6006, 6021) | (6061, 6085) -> -0.8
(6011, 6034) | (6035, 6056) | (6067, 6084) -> -0.5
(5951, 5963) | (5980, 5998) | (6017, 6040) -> 0.1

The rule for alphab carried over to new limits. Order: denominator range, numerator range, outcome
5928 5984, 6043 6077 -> 1.06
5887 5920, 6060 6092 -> 1.41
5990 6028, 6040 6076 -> 1.04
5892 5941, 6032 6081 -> 1.21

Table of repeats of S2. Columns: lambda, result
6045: 10.08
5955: 9.578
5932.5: 9.408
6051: 9.86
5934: 9.648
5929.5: 9.125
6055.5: 9.508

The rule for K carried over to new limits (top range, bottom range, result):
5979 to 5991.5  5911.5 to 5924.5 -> 1.05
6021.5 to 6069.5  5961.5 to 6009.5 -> 1.04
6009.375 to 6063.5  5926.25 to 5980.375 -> 1.05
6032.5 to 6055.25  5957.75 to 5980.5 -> 1.06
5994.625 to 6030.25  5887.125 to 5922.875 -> 1.34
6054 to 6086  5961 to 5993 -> 1.04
